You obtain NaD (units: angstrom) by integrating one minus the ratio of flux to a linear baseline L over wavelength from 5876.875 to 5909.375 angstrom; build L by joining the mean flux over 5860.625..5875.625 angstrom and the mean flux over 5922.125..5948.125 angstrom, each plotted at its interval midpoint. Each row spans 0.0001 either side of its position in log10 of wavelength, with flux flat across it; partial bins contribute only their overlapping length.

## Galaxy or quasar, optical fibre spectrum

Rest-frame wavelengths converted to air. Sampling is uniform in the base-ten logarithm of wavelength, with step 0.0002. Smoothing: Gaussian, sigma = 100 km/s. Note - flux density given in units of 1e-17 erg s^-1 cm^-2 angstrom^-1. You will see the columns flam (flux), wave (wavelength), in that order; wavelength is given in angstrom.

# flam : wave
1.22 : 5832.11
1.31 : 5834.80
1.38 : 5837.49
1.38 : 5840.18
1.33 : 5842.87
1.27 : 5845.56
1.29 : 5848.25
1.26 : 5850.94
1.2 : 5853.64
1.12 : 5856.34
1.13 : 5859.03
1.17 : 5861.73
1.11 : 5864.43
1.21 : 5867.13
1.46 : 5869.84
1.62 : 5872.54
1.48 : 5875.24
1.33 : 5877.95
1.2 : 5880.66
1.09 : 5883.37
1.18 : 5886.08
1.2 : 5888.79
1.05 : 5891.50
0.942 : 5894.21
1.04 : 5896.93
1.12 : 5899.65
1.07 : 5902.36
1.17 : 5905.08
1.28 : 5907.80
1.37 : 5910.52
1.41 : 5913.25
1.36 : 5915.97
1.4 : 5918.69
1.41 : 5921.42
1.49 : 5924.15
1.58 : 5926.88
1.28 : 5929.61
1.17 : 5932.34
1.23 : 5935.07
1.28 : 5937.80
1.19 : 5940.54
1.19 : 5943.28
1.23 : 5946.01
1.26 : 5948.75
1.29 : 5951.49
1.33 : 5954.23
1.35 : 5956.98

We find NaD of 4.5 angstrom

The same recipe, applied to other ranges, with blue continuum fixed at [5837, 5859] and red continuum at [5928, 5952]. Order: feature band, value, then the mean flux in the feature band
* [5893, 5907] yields 1.9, 1.08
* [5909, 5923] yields -1.6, 1.39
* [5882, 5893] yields 1.1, 1.13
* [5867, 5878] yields -1.7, 1.45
